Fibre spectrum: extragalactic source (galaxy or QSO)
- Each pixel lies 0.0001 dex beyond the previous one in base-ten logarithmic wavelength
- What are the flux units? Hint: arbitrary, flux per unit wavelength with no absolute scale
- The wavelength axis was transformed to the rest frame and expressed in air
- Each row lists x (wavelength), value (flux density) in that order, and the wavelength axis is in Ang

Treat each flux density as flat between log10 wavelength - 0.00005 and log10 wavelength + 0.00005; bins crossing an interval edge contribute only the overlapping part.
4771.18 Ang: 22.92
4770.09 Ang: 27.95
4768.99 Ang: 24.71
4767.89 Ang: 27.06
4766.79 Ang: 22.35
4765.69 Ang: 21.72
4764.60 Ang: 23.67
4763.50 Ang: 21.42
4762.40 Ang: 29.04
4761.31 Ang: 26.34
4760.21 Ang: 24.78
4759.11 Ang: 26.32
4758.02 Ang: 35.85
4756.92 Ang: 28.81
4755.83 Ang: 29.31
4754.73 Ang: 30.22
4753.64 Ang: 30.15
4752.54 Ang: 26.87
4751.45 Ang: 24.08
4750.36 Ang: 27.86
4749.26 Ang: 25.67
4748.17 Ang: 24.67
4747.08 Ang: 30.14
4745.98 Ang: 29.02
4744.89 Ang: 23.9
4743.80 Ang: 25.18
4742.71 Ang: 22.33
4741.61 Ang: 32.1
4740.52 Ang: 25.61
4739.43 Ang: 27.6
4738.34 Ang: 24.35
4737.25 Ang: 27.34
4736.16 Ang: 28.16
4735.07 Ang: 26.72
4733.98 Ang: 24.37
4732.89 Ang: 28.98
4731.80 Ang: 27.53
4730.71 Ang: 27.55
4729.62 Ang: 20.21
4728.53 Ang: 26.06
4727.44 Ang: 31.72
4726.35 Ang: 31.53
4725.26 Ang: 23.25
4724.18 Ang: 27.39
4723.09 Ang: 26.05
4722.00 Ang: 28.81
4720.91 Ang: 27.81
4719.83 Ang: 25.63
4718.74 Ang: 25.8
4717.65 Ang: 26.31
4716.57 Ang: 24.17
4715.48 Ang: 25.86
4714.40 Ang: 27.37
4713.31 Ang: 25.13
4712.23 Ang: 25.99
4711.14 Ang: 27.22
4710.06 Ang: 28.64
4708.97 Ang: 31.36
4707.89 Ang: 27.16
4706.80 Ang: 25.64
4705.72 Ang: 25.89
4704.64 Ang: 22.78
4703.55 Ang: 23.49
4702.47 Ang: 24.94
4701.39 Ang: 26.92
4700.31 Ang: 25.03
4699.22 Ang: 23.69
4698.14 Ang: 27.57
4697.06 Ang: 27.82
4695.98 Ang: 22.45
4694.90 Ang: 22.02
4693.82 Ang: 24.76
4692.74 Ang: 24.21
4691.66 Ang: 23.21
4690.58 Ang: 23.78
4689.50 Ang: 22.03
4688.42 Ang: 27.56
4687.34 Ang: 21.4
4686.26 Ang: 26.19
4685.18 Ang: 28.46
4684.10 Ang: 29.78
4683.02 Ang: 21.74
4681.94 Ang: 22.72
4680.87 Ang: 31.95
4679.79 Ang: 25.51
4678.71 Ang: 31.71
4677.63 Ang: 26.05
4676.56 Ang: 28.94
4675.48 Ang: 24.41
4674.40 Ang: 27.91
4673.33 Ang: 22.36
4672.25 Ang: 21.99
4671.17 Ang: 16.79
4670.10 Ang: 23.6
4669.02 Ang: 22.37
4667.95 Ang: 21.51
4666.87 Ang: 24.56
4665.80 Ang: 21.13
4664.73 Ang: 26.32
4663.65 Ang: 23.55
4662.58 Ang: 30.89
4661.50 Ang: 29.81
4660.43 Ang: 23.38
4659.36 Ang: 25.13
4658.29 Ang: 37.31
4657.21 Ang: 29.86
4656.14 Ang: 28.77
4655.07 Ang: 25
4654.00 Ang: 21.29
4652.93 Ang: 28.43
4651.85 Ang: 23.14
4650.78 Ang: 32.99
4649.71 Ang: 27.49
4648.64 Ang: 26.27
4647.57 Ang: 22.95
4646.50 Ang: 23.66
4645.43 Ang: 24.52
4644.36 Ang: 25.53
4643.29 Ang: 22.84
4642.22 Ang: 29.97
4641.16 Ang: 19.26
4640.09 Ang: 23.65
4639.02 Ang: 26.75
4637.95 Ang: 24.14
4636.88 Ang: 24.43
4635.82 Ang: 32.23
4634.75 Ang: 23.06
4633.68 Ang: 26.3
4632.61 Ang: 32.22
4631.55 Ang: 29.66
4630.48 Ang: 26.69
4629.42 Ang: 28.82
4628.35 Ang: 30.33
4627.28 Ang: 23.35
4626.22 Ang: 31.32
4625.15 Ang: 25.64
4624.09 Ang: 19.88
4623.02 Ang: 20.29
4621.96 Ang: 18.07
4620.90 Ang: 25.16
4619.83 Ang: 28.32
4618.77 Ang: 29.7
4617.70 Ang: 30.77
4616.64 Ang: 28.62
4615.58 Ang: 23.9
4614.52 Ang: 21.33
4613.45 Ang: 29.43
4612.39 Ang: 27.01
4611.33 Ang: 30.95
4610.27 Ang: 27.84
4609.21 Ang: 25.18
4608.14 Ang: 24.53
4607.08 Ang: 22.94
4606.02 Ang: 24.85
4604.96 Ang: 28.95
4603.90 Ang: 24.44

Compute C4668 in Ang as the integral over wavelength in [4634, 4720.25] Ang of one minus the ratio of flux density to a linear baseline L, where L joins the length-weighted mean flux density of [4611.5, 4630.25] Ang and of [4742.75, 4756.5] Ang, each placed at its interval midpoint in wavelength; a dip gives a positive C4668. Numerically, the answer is 3.0 Ang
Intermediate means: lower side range 26.1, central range 25.6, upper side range 27.1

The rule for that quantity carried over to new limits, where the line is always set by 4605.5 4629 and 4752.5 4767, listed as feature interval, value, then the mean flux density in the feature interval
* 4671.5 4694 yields 0.8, 25.5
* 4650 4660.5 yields -0.6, 27.7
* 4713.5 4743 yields 0.1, 26.7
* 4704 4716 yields 0.0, 26.6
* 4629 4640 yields -0.5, 27.3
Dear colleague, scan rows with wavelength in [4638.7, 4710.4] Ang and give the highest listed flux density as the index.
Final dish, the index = 37.31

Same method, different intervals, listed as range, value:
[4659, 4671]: 30.89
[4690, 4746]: 32.1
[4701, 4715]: 31.36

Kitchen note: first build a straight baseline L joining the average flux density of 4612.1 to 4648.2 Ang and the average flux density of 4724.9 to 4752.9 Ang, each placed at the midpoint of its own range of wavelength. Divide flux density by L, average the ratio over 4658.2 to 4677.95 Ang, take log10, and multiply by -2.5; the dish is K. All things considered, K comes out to 0.05 mag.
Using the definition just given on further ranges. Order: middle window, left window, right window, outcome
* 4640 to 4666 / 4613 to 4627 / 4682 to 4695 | -0.05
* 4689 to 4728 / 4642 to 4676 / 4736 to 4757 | 0.02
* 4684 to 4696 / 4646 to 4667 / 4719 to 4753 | 0.09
